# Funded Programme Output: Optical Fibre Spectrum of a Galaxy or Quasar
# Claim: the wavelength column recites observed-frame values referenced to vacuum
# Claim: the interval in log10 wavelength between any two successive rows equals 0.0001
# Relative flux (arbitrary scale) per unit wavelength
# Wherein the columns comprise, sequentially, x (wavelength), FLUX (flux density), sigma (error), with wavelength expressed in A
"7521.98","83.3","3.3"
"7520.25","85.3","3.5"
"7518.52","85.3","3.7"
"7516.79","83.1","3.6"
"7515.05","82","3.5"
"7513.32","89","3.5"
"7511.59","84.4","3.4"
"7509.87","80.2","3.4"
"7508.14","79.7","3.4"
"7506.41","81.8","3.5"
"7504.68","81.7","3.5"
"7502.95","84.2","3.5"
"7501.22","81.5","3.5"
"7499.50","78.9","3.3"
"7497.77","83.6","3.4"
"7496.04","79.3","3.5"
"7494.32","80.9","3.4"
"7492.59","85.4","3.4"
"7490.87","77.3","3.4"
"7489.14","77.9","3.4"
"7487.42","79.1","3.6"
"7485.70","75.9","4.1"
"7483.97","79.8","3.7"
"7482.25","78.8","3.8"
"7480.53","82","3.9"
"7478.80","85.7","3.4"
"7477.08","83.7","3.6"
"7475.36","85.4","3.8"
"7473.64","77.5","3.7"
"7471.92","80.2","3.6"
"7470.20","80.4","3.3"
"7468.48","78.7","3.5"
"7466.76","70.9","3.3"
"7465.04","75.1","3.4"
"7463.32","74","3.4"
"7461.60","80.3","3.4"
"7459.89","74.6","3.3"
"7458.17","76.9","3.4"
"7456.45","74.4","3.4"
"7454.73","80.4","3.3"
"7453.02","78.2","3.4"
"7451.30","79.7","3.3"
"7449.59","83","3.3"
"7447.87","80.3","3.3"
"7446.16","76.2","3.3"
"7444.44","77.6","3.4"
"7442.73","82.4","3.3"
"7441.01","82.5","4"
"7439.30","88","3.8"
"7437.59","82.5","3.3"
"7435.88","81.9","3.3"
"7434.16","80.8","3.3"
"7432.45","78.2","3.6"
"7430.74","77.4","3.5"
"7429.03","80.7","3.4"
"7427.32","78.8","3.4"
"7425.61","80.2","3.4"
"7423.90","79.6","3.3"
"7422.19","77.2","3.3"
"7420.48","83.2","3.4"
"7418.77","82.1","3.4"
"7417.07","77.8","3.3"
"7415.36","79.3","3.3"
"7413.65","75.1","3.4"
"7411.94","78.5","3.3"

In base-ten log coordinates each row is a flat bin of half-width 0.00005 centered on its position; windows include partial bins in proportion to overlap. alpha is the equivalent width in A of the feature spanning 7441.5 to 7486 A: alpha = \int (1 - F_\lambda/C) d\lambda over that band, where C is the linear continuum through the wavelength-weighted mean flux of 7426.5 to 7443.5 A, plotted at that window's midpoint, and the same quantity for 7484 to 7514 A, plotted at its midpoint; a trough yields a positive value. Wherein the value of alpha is 1.2 A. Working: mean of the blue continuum 81.3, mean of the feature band 79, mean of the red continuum 81.1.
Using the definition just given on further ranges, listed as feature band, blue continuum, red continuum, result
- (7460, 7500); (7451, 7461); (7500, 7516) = 0.13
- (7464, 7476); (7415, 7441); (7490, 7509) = 0.43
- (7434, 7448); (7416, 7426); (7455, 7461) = -0.64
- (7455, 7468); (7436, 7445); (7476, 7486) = 1.03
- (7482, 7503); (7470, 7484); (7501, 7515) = 0.55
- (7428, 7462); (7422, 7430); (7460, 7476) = -0.46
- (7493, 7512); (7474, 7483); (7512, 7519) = 0.58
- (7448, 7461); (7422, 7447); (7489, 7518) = 0.40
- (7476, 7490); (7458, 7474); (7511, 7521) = -0.16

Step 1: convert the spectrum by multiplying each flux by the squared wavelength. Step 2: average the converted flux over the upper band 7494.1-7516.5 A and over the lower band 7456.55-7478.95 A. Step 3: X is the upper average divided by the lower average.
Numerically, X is 1.06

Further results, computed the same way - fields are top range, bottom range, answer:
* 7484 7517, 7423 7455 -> 1.03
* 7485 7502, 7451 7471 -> 1.05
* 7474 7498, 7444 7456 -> 1.03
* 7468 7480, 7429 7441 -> 1.01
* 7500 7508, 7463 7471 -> 1.09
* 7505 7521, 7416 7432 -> 1.07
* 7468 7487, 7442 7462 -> 1.03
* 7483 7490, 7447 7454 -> 0.98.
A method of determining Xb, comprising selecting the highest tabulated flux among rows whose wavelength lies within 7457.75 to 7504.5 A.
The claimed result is 85.7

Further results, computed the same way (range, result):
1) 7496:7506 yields 84.2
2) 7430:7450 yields 88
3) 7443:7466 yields 83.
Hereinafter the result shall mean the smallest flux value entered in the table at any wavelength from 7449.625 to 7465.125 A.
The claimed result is 74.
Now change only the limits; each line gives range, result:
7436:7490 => 70.9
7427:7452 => 76.2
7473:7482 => 77.5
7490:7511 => 77.3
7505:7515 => 79.7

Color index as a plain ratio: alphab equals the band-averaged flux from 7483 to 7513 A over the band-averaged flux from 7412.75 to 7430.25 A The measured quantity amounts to 1.02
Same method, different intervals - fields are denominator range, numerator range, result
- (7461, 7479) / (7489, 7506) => 1.03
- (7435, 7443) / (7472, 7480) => 0.99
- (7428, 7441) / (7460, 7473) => 0.95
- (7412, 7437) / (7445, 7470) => 0.97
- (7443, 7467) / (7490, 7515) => 1.06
